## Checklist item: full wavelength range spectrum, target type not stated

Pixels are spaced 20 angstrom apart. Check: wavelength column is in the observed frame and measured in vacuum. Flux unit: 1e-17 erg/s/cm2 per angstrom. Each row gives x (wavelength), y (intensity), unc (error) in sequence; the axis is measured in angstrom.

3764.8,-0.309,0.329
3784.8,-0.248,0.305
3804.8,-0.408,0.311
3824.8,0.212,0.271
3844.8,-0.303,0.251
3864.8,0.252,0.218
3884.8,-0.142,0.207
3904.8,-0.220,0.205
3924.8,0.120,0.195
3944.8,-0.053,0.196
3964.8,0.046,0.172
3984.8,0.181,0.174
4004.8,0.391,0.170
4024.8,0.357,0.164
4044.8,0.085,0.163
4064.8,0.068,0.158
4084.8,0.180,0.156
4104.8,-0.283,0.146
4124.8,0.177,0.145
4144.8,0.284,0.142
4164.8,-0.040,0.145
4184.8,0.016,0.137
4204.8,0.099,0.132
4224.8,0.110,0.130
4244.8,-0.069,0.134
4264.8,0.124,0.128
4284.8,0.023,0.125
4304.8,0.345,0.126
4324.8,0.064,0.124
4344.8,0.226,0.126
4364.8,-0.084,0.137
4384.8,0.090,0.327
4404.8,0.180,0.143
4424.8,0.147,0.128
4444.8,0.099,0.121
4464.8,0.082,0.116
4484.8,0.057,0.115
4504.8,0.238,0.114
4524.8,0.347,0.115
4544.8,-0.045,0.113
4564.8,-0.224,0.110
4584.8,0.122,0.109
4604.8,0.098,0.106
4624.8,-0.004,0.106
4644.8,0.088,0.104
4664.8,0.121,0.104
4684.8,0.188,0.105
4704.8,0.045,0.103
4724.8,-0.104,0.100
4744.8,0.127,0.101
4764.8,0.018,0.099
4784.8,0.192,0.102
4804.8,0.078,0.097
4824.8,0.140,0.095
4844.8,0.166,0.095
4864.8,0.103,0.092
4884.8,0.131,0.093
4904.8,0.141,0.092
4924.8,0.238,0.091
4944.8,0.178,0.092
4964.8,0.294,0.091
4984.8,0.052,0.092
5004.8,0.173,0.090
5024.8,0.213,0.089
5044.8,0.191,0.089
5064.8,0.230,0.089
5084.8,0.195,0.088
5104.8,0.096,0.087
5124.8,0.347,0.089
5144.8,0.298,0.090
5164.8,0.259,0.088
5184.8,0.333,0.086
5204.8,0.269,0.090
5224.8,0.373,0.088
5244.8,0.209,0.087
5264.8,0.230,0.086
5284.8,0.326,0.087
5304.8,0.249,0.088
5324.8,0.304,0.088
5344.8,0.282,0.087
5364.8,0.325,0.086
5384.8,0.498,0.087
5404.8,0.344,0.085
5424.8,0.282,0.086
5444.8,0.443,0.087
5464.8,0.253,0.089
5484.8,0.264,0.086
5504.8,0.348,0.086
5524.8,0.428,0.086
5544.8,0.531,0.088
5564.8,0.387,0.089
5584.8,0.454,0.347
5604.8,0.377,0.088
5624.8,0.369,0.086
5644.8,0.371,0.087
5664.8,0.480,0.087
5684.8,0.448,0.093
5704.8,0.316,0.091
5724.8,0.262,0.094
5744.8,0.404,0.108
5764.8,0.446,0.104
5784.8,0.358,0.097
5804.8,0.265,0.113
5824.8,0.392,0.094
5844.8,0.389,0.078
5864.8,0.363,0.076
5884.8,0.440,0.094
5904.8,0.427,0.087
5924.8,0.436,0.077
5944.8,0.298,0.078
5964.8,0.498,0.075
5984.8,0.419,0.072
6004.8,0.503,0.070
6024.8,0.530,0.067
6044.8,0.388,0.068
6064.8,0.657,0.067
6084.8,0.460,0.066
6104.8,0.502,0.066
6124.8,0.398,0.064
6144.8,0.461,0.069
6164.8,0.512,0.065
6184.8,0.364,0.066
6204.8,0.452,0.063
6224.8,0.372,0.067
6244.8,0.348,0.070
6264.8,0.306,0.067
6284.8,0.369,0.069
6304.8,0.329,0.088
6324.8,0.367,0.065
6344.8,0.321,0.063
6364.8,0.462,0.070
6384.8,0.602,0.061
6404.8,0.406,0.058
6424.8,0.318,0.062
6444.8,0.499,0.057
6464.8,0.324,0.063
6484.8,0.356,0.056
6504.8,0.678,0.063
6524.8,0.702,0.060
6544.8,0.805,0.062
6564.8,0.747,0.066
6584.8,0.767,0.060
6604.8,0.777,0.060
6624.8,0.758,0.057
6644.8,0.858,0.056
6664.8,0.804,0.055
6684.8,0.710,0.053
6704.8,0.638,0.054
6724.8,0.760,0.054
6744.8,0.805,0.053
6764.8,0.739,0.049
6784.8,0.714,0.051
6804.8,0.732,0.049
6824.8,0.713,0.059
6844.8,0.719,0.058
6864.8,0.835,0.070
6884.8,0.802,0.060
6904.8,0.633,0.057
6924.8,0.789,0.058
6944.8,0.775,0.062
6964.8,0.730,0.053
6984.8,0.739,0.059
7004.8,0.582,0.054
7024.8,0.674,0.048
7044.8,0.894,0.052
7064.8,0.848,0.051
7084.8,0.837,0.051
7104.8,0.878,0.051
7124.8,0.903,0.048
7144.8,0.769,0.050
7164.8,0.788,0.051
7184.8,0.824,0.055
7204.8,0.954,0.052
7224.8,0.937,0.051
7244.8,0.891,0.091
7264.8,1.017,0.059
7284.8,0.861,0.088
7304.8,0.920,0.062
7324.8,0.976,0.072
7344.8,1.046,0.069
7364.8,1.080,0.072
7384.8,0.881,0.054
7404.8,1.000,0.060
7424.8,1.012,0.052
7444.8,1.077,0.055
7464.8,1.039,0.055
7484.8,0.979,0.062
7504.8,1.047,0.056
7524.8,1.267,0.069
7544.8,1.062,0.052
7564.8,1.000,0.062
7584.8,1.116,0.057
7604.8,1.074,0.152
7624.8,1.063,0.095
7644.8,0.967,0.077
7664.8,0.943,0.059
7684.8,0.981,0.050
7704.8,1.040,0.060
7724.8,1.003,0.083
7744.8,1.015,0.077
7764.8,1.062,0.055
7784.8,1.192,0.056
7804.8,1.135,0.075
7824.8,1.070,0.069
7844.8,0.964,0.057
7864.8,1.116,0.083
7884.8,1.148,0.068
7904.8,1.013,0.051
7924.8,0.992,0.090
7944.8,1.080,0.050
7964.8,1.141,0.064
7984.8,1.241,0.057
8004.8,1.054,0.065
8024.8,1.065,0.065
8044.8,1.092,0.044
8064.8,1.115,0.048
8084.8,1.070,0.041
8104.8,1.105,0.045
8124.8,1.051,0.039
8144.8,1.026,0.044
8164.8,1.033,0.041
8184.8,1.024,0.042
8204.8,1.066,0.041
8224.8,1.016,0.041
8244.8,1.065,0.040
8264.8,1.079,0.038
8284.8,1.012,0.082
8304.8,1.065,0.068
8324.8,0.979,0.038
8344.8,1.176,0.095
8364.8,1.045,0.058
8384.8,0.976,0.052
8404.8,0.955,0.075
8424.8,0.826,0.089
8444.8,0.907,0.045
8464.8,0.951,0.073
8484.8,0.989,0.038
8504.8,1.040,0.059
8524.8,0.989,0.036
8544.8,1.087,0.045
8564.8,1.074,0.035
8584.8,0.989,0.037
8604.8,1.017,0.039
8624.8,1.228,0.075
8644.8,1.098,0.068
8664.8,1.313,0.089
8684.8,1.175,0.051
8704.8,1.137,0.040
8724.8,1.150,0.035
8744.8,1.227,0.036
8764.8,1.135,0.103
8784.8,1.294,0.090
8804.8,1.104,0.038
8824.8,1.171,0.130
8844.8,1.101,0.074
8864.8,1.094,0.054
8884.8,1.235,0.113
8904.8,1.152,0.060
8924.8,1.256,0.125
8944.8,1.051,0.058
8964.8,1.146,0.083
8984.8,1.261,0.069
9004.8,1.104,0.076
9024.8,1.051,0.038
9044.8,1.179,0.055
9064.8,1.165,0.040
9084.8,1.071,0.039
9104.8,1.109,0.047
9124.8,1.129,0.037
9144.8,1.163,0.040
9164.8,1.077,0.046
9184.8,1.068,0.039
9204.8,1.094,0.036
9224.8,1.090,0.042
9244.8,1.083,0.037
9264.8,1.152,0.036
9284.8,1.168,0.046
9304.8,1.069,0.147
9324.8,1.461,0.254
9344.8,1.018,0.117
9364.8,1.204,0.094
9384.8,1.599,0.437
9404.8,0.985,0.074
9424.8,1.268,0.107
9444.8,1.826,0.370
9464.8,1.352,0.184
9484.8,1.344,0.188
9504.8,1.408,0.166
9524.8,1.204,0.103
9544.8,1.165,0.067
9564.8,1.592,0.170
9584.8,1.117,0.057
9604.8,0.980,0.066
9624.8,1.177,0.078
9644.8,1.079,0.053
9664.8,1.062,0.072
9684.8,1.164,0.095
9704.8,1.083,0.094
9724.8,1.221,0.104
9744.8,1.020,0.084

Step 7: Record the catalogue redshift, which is 0.631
